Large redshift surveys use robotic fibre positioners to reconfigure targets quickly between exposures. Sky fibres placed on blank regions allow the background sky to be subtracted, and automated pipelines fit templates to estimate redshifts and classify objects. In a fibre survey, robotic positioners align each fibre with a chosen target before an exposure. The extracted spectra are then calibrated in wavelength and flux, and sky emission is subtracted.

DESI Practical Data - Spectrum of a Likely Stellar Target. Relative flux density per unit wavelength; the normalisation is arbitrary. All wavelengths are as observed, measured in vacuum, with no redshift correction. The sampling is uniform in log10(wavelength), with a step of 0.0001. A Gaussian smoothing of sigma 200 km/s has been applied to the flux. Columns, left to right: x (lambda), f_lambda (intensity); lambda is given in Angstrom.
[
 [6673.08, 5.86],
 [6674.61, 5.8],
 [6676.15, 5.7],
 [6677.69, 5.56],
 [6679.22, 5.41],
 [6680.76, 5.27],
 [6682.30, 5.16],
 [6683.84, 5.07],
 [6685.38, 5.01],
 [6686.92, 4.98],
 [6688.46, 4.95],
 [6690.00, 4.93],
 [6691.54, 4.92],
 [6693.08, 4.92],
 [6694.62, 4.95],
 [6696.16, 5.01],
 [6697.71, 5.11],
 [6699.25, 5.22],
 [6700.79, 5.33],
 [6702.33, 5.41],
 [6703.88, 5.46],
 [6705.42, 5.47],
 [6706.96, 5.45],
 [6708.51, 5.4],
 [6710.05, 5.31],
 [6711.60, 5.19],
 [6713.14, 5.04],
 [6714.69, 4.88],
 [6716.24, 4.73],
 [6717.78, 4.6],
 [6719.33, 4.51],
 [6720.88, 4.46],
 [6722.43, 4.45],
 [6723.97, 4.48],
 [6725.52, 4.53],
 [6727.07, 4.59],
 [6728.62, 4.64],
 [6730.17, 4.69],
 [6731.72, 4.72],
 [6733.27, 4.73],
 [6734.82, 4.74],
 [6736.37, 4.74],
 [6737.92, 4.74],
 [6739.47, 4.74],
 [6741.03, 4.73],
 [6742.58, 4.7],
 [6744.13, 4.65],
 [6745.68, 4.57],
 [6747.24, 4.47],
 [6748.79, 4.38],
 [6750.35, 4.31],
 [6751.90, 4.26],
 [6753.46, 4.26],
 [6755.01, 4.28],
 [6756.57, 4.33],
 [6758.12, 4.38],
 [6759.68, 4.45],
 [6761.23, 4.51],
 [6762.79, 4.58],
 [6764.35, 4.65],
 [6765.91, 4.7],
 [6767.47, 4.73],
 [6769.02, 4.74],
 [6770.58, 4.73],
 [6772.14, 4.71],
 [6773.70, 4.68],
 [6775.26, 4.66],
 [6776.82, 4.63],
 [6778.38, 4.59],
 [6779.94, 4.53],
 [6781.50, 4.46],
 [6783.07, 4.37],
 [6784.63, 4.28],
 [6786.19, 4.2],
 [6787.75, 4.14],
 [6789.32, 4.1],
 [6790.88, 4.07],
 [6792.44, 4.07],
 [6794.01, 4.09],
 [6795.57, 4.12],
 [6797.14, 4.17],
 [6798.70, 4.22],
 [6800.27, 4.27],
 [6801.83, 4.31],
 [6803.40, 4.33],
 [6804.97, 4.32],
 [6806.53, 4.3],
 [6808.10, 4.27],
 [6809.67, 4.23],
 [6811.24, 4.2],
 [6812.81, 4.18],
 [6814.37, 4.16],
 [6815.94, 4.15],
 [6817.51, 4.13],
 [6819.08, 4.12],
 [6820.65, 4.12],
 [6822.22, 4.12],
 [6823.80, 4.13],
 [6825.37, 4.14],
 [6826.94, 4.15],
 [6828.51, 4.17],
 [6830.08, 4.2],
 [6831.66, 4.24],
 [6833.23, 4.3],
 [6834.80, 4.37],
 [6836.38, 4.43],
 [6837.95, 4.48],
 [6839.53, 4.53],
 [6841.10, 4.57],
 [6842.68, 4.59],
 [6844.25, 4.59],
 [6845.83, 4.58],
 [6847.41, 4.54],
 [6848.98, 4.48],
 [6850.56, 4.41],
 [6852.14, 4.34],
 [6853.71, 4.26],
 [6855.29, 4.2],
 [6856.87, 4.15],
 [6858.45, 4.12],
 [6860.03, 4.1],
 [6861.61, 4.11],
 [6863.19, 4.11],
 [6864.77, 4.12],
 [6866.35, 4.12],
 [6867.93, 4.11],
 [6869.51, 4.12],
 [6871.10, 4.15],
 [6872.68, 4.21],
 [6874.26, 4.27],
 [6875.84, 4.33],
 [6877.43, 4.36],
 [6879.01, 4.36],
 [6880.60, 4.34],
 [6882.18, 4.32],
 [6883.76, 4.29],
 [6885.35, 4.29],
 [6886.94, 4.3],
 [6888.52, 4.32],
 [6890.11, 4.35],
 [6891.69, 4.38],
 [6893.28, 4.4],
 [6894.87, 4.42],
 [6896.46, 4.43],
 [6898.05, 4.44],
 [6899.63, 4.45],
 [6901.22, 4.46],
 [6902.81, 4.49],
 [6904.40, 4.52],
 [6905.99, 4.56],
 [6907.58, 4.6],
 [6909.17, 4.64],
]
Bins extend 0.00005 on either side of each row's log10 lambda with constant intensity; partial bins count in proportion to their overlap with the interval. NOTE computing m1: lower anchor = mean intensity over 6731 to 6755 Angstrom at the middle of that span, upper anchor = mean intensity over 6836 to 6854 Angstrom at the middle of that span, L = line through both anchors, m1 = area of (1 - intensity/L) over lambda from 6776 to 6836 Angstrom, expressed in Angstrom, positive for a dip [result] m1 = 3.80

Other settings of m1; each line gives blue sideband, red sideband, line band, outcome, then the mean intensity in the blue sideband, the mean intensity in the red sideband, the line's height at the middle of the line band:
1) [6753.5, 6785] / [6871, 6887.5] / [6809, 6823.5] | 0.9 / 4.55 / 4.3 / 4.44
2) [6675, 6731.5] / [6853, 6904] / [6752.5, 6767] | 1.0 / 5.02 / 4.28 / 4.78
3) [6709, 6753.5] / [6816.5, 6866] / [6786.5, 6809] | 1.2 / 4.66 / 4.28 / 4.43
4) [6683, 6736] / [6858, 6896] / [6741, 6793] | 2.6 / 4.94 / 4.25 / 4.7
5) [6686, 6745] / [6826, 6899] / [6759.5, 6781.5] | 0.2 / 4.9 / 4.31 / 4.68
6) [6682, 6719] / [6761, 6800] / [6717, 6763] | 2.2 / 5.1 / 4.42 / 4.76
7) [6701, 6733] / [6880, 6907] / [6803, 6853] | 3.0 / 4.9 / 4.4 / 4.59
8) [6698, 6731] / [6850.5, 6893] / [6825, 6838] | 0.5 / 4.95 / 4.24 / 4.42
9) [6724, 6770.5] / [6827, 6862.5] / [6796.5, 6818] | 1.0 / 4.57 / 4.35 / 4.43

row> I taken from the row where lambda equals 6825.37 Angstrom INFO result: 4.14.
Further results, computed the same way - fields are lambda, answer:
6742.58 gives 4.7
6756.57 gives 4.33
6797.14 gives 4.17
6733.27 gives 4.73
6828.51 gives 4.17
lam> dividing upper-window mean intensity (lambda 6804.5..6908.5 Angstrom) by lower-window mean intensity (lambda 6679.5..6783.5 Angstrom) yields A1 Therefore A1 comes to 0.90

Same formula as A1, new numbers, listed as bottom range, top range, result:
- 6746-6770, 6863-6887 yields 0.95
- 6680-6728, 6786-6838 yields 0.84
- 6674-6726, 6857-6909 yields 0.85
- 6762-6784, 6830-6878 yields 0.93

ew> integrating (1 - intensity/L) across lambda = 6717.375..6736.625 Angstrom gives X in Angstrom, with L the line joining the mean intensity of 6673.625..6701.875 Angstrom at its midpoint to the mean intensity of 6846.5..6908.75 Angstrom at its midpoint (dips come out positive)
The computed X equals 1.6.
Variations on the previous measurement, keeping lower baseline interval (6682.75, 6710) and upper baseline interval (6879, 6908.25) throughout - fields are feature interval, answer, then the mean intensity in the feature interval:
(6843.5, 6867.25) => 1.4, 4.28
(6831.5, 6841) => 0.4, 4.42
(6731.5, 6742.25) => 0.6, 4.73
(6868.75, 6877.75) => 0.5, 4.23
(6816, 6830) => 1.6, 4.14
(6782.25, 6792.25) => 1.3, 4.19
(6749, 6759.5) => 1.3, 4.31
